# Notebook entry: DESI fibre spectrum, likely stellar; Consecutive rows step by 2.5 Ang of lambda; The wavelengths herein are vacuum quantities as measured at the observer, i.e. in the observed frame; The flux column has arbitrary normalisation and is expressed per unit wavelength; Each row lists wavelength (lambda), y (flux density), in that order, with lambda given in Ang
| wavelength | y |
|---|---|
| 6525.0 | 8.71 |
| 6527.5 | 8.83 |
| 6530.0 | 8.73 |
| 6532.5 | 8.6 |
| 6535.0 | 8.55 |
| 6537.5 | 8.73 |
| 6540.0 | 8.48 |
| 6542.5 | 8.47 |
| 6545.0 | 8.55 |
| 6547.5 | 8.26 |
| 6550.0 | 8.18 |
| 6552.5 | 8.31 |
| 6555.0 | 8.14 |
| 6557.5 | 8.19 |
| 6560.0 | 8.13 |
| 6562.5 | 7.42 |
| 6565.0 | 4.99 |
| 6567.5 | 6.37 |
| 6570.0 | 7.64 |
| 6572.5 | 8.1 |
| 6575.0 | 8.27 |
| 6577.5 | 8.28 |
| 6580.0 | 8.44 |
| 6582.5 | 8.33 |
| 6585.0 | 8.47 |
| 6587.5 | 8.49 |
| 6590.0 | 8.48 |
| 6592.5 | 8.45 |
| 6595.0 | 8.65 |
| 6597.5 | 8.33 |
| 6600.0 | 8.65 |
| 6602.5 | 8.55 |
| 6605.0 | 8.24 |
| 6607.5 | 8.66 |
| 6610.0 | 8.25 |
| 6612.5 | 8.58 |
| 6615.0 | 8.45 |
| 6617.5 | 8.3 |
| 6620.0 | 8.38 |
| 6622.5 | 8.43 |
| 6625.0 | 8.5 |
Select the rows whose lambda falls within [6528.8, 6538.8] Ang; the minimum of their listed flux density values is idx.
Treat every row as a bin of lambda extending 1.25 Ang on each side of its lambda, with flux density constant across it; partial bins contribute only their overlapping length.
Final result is 8.55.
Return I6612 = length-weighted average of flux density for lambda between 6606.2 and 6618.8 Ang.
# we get 8.45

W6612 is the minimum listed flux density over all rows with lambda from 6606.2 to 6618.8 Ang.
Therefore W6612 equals 8.25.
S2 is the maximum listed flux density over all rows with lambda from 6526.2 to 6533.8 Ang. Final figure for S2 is 8.83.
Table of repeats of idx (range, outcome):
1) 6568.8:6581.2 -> 7.64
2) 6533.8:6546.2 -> 8.47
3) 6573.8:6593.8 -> 8.27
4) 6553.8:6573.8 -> 4.99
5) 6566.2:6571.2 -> 6.37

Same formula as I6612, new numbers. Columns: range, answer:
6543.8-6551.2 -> 8.33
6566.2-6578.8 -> 7.72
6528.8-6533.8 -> 8.66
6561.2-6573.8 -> 6.91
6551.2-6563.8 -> 8.03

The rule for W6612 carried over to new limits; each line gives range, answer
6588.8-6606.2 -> 8.24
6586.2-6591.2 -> 8.48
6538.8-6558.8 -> 8.14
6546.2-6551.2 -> 8.18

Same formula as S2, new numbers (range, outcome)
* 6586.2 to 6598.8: 8.65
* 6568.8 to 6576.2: 8.27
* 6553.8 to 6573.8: 8.19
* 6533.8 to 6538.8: 8.73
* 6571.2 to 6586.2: 8.47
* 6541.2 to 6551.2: 8.55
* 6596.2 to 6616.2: 8.66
